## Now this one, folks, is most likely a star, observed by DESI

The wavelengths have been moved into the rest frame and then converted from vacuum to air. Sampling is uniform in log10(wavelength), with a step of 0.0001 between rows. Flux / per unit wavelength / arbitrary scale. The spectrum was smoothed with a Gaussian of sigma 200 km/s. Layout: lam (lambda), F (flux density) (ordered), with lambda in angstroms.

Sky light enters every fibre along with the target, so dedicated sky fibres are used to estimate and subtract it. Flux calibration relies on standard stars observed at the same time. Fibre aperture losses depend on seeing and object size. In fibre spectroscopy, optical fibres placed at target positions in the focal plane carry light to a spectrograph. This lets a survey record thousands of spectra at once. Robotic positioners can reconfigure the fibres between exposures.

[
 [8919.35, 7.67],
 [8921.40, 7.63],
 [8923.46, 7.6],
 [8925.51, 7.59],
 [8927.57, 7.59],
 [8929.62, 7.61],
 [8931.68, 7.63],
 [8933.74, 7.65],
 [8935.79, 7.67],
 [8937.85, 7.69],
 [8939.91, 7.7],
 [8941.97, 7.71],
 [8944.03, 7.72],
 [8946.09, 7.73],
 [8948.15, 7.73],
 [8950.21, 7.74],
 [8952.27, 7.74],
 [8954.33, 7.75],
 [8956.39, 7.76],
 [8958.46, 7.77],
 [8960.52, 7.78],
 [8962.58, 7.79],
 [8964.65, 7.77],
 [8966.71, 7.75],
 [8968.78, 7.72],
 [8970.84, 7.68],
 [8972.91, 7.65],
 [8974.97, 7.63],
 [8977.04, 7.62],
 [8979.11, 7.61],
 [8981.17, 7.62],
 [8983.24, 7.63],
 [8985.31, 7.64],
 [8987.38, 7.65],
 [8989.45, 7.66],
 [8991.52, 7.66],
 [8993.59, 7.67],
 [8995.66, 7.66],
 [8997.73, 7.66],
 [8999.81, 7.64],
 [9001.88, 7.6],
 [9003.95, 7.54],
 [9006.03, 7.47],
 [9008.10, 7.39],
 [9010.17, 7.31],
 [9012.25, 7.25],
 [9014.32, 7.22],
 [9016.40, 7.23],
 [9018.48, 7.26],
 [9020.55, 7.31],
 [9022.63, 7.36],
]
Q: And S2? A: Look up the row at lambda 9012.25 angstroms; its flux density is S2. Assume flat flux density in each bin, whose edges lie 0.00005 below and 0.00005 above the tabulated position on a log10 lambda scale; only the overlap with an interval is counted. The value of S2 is 7.25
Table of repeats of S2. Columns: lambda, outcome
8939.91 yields 7.7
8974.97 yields 7.63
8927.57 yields 7.59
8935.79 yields 7.67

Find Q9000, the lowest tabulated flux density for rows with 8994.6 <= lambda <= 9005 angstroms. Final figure 7.54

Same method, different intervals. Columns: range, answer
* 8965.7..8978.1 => 7.62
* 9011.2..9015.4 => 7.22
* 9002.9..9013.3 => 7.25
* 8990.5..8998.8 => 7.66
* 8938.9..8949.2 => 7.7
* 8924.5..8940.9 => 7.59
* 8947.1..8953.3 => 7.73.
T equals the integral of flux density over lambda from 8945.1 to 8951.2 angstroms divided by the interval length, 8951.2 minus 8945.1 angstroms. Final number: 7.73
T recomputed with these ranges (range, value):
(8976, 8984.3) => 7.62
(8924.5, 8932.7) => 7.6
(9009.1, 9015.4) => 7.26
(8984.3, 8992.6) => 7.65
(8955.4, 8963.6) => 7.77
